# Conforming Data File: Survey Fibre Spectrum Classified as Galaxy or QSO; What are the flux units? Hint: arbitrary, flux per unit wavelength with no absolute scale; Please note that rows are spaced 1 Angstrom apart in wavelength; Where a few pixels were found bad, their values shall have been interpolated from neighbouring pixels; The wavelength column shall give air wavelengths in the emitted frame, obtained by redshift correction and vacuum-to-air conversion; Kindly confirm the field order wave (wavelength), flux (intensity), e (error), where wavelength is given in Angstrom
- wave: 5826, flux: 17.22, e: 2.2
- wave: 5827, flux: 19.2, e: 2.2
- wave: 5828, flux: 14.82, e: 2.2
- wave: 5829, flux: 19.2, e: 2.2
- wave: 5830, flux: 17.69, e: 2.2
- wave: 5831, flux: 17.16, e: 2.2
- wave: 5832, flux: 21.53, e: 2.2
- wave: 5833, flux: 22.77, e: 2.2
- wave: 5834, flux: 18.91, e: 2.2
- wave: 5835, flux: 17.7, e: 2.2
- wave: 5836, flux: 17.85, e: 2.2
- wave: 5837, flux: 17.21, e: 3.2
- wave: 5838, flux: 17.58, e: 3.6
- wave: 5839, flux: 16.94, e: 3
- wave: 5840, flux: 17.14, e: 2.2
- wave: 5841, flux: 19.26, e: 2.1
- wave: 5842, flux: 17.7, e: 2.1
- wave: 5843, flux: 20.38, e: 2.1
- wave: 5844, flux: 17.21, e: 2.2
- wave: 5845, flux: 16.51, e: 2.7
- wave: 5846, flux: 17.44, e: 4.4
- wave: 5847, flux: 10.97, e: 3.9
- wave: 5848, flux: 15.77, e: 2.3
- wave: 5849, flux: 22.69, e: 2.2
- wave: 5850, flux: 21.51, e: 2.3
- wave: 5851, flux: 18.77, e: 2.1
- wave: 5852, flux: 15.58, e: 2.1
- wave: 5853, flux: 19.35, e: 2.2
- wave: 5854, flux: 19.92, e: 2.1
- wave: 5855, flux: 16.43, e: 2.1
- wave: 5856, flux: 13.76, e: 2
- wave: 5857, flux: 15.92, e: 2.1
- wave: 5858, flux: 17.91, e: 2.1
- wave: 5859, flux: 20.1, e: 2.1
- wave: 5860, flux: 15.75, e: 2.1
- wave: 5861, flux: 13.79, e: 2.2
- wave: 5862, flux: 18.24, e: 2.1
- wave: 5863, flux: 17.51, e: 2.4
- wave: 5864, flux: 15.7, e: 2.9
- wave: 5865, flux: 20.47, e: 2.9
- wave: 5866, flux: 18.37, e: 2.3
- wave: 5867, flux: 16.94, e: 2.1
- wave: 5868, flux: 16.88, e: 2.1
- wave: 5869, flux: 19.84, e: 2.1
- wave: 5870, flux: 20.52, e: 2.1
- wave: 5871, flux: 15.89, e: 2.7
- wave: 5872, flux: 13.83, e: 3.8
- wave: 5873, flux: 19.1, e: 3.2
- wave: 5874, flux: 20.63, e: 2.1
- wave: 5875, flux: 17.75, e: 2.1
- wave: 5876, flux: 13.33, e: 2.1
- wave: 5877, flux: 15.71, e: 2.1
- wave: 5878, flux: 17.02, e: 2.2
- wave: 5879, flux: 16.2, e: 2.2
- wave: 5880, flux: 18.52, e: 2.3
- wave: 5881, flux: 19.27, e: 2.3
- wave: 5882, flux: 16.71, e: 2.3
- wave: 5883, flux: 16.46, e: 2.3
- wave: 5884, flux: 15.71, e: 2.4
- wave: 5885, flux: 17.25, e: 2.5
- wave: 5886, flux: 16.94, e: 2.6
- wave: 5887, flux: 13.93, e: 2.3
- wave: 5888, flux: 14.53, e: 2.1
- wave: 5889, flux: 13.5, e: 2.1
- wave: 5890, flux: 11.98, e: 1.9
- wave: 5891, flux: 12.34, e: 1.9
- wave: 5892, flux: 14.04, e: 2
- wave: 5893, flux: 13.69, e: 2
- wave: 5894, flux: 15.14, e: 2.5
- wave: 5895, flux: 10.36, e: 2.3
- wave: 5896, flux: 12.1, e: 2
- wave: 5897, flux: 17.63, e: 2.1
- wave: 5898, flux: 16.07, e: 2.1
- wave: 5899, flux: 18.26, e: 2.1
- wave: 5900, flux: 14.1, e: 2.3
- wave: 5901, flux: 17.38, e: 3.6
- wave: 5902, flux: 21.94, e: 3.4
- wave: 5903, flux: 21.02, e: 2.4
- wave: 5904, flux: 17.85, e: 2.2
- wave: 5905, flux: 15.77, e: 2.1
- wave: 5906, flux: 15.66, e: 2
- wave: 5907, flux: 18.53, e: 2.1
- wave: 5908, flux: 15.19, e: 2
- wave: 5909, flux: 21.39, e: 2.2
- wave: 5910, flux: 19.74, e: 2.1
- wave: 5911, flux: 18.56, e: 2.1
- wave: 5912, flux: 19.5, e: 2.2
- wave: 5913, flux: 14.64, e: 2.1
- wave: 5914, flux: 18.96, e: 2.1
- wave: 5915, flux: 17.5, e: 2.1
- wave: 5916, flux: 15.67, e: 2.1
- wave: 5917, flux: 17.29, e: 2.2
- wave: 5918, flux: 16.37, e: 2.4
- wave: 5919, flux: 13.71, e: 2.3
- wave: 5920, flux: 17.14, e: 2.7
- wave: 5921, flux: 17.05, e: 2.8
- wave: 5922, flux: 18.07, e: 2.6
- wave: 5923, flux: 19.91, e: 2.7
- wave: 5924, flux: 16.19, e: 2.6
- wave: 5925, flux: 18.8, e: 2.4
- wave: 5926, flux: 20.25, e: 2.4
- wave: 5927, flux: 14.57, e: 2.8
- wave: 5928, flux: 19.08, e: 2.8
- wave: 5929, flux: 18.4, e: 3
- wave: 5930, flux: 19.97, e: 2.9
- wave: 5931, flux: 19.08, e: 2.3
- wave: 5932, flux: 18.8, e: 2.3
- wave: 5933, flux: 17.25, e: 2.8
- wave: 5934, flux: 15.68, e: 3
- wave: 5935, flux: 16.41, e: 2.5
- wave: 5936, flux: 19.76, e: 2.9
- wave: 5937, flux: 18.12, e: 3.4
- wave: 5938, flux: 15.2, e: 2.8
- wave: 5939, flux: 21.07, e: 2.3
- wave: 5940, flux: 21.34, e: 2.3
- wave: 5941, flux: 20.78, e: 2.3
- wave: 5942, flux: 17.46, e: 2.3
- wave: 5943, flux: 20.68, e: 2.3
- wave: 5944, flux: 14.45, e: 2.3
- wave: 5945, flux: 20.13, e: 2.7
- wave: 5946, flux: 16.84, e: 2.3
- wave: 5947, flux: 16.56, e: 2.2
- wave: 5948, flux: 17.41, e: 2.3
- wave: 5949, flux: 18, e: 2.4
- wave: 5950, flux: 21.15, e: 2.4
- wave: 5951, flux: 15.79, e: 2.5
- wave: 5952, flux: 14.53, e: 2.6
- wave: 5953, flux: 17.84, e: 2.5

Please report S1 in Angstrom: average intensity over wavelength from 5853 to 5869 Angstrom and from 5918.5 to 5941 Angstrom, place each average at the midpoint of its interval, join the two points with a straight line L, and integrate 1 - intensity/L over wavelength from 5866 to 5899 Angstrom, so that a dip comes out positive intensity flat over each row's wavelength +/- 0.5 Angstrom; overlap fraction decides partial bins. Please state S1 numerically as 2.90 Angstrom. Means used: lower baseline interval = 17.3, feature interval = 16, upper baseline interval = 18.1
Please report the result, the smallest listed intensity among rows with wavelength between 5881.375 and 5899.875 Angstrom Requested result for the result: 10.36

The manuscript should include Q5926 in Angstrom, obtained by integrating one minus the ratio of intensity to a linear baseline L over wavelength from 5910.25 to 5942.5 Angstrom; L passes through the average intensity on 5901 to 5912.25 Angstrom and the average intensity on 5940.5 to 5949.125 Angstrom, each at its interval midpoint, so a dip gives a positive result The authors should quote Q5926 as 0.7 Angstrom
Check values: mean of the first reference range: 18.6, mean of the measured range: 17.9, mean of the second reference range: 18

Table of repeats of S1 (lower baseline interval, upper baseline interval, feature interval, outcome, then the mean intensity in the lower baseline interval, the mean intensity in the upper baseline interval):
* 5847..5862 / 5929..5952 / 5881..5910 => 2.89 Angstrom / 17.5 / 18.2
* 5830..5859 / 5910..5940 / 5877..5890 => 1.26 Angstrom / 18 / 17.8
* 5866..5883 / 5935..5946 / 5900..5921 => 0.58 Angstrom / 17.4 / 18.7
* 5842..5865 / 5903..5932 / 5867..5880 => 0.18 Angstrom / 17.4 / 17.8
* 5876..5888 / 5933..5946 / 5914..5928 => 0.37 Angstrom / 16.5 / 18.3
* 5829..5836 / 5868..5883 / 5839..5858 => 0.98 Angstrom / 19.2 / 17.4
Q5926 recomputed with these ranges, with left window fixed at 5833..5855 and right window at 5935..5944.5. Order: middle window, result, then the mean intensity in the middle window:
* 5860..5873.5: 0.6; 17.4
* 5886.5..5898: 2.9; 13.7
